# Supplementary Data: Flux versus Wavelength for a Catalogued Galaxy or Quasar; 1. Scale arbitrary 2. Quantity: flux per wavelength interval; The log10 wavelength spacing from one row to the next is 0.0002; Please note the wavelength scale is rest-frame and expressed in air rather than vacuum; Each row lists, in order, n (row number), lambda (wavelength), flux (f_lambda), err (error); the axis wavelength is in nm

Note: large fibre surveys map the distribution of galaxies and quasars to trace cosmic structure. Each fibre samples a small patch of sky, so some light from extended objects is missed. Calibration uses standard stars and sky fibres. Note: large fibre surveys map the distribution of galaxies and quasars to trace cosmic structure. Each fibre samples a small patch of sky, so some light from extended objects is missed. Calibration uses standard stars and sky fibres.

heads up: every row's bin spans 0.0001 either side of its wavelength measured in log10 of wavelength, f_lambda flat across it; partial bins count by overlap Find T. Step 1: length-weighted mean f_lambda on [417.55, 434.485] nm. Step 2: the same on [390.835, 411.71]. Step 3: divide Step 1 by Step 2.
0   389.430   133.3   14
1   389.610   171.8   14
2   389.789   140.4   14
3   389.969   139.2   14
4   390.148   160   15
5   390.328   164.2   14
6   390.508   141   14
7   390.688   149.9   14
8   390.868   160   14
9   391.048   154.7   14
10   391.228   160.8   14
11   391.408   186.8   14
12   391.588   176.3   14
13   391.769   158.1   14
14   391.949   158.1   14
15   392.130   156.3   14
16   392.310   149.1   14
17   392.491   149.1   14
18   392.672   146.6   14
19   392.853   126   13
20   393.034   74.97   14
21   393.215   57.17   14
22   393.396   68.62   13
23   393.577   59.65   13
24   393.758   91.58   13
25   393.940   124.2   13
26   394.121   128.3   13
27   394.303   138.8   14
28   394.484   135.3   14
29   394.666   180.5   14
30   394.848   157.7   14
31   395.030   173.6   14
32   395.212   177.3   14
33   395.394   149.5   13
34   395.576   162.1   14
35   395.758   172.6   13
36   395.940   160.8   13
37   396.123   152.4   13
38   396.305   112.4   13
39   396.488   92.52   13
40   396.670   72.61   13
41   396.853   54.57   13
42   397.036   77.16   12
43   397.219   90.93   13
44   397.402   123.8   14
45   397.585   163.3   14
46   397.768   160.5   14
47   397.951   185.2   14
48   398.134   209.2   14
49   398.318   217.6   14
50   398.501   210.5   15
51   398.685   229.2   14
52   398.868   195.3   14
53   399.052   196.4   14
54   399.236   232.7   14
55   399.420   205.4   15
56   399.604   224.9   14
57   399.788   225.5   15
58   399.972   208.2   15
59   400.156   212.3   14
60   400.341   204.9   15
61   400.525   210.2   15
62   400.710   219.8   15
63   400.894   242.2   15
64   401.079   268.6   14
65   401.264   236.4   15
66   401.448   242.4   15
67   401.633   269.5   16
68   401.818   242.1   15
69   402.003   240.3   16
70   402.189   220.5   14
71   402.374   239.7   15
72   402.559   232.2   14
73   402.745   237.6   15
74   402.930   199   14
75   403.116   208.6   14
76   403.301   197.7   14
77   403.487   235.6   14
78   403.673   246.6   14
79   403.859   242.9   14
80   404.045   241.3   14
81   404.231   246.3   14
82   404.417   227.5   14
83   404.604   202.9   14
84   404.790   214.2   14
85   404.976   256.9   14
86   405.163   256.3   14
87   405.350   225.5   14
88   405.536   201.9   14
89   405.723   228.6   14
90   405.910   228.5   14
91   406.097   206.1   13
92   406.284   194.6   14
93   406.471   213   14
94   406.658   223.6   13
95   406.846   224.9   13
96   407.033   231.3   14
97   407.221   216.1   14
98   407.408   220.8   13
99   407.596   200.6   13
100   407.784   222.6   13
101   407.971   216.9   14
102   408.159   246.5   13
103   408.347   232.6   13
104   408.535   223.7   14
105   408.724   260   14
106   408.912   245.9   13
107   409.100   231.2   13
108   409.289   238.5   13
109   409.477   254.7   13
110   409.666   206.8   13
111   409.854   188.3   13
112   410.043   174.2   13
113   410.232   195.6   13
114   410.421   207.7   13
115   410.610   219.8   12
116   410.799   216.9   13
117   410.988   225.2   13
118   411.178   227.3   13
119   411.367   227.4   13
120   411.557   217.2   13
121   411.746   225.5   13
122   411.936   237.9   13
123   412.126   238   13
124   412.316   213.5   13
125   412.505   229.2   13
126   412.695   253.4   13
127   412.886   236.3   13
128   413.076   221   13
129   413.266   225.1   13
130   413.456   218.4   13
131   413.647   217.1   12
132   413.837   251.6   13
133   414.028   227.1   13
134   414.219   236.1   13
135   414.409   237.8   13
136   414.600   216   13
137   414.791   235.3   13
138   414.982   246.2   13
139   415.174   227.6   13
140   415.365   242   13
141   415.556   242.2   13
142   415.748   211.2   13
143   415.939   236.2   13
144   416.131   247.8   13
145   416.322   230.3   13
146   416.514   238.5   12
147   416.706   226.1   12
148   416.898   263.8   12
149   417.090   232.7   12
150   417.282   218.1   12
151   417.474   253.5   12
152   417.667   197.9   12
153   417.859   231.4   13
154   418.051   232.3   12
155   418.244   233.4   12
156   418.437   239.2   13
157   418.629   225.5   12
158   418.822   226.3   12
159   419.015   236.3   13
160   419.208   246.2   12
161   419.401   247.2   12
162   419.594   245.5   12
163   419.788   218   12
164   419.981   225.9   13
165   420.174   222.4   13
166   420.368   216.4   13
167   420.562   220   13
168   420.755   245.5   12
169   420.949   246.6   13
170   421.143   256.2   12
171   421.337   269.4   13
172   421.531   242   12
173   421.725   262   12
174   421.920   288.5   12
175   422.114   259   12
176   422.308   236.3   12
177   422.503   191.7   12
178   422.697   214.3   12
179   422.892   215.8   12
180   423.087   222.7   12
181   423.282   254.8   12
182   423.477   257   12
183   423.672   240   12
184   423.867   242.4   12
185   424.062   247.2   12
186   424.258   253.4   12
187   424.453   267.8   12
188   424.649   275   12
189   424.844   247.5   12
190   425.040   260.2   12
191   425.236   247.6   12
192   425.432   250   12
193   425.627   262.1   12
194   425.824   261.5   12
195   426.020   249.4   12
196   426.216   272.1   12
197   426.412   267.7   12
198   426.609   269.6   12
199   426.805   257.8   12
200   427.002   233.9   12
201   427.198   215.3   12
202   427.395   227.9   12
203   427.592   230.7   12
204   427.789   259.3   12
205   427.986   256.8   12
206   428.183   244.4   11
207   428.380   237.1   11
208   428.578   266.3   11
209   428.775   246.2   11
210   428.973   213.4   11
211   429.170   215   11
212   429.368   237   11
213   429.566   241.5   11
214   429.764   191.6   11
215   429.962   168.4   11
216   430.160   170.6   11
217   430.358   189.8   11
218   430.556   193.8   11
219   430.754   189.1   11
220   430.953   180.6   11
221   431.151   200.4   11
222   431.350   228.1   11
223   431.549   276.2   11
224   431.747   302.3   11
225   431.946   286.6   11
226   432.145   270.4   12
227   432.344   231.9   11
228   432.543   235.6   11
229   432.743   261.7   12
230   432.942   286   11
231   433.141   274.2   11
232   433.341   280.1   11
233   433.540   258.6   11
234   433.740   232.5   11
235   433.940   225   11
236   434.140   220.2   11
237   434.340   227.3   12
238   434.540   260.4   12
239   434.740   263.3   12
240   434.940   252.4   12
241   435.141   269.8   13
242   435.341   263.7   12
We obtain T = 1.2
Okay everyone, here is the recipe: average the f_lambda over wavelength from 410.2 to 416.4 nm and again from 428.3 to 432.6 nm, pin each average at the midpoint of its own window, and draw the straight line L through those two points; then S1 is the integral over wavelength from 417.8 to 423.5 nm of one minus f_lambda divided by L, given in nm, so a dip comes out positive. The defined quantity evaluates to -0.25 nm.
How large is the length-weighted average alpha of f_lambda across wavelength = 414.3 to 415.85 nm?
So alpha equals 232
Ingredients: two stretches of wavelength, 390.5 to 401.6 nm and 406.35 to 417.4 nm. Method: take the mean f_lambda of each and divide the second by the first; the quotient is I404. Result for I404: 1.4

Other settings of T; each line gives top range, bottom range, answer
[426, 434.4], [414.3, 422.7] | 1.01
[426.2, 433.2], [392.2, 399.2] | 1.67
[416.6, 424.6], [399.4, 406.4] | 1.05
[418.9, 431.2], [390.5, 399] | 1.65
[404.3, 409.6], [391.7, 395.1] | 1.78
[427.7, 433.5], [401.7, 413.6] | 1.05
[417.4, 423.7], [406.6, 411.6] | 1.07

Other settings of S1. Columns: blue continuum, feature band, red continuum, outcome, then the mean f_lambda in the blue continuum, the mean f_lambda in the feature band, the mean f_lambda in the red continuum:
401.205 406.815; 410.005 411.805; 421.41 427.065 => 0.16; 228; 215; 250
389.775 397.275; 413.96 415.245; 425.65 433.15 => -0.25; 134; 232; 238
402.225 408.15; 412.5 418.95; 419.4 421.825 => 0.06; 224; 233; 239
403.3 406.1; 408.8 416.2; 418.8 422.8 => 0.24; 230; 227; 239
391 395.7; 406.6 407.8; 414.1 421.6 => -0.17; 139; 220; 235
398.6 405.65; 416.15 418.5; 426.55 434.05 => -0.01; 227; 233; 236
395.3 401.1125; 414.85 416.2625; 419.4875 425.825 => -0.07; 176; 236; 244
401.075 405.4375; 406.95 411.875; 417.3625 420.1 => 0.24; 234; 222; 233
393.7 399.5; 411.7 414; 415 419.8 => -0.15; 155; 231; 234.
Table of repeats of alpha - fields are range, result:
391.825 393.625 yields 117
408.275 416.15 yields 228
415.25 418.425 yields 234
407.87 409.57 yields 239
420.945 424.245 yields 244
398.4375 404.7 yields 226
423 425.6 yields 252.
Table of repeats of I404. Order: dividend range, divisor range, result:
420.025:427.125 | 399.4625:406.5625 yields 1.09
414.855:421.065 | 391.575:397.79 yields 1.82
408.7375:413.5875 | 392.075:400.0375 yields 1.50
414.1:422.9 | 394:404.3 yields 1.23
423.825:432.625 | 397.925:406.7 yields 1.07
